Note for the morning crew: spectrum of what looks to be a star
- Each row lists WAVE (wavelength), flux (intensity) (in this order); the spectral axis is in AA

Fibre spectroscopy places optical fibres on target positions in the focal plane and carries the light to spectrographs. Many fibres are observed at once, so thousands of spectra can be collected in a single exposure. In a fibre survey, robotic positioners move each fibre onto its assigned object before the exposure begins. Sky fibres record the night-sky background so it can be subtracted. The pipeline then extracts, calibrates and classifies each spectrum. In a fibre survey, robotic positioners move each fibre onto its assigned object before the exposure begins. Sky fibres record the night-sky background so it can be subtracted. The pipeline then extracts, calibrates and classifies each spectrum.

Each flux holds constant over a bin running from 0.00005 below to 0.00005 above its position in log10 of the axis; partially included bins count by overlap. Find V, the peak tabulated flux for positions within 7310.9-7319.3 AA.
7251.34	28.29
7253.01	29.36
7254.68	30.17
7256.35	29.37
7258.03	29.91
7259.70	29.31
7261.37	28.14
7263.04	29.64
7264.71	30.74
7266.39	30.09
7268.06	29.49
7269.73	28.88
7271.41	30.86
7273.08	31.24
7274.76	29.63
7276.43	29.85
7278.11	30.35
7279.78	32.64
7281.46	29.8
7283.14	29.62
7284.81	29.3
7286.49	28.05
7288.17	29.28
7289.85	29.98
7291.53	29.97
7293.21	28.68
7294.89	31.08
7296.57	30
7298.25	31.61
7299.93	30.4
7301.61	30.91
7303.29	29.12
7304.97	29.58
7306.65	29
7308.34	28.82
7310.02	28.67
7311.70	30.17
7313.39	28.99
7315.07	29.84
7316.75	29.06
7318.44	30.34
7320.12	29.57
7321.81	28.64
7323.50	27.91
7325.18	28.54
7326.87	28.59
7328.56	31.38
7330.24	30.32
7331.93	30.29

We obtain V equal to 30.34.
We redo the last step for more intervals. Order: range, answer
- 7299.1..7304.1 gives 30.91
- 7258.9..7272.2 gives 30.86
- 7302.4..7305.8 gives 29.58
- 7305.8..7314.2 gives 30.17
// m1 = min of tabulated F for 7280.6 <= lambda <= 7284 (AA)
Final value 29.62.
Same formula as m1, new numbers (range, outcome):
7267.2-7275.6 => 28.88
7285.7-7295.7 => 28.05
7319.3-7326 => 27.91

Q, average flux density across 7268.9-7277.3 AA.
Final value 30.1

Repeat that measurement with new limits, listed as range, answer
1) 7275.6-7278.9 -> 30.1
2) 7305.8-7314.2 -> 29.1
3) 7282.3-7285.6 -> 29.5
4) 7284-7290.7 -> 29.1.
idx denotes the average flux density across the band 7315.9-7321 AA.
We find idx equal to 29.7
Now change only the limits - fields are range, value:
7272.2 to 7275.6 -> 30.5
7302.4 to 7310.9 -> 29.1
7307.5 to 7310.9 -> 28.8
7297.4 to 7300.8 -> 31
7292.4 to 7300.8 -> 30.4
